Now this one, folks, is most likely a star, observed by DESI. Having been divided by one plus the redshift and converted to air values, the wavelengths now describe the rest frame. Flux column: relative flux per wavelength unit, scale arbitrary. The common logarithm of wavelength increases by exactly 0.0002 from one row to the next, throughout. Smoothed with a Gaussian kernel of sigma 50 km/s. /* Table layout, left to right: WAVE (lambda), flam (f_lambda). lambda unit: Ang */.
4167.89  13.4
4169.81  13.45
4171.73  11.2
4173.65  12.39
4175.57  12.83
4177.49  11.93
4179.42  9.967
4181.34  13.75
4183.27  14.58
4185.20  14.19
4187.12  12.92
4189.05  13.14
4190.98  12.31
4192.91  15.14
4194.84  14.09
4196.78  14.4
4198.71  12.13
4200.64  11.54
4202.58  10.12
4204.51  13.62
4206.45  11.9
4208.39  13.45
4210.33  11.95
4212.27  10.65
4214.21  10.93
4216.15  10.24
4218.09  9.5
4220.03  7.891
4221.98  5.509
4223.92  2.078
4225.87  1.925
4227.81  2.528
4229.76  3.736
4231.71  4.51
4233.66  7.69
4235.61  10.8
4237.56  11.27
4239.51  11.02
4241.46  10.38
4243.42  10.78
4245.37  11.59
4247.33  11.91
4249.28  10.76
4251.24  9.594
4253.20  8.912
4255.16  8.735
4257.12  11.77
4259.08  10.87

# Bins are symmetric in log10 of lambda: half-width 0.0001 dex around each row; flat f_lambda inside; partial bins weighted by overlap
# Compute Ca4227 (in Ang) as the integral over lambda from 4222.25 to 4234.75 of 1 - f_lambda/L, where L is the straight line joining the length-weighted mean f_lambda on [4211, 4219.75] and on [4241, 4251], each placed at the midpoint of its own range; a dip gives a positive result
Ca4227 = 7.88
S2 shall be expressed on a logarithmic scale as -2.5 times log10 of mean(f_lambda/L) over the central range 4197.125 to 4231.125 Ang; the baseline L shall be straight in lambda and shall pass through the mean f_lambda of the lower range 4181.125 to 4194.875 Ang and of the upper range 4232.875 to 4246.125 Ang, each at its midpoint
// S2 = 0.36 mag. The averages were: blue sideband 13.7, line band 8.85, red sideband 10.5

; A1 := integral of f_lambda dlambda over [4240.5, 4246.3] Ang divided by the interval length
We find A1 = 10.9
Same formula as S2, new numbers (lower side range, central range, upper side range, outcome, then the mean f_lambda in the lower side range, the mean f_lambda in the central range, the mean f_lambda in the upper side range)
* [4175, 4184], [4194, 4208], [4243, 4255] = -0.06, 12.5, 12.6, 10.5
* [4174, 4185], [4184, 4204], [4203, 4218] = -0.07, 12.7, 13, 11.6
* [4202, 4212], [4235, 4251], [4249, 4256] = -0.11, 12.2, 11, 9.38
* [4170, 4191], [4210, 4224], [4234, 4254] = 0.29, 12.7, 8.86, 10.6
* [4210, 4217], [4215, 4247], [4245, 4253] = 0.37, 10.9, 7.7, 10.7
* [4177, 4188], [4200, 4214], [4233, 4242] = -0.01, 12.9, 11.8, 10.3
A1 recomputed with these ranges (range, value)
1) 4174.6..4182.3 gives 12.1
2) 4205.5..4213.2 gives 12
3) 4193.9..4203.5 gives 12.5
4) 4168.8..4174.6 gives 12.4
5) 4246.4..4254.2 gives 10.3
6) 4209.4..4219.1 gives 10.6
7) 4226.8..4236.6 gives 5.85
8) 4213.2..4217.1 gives 10.6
